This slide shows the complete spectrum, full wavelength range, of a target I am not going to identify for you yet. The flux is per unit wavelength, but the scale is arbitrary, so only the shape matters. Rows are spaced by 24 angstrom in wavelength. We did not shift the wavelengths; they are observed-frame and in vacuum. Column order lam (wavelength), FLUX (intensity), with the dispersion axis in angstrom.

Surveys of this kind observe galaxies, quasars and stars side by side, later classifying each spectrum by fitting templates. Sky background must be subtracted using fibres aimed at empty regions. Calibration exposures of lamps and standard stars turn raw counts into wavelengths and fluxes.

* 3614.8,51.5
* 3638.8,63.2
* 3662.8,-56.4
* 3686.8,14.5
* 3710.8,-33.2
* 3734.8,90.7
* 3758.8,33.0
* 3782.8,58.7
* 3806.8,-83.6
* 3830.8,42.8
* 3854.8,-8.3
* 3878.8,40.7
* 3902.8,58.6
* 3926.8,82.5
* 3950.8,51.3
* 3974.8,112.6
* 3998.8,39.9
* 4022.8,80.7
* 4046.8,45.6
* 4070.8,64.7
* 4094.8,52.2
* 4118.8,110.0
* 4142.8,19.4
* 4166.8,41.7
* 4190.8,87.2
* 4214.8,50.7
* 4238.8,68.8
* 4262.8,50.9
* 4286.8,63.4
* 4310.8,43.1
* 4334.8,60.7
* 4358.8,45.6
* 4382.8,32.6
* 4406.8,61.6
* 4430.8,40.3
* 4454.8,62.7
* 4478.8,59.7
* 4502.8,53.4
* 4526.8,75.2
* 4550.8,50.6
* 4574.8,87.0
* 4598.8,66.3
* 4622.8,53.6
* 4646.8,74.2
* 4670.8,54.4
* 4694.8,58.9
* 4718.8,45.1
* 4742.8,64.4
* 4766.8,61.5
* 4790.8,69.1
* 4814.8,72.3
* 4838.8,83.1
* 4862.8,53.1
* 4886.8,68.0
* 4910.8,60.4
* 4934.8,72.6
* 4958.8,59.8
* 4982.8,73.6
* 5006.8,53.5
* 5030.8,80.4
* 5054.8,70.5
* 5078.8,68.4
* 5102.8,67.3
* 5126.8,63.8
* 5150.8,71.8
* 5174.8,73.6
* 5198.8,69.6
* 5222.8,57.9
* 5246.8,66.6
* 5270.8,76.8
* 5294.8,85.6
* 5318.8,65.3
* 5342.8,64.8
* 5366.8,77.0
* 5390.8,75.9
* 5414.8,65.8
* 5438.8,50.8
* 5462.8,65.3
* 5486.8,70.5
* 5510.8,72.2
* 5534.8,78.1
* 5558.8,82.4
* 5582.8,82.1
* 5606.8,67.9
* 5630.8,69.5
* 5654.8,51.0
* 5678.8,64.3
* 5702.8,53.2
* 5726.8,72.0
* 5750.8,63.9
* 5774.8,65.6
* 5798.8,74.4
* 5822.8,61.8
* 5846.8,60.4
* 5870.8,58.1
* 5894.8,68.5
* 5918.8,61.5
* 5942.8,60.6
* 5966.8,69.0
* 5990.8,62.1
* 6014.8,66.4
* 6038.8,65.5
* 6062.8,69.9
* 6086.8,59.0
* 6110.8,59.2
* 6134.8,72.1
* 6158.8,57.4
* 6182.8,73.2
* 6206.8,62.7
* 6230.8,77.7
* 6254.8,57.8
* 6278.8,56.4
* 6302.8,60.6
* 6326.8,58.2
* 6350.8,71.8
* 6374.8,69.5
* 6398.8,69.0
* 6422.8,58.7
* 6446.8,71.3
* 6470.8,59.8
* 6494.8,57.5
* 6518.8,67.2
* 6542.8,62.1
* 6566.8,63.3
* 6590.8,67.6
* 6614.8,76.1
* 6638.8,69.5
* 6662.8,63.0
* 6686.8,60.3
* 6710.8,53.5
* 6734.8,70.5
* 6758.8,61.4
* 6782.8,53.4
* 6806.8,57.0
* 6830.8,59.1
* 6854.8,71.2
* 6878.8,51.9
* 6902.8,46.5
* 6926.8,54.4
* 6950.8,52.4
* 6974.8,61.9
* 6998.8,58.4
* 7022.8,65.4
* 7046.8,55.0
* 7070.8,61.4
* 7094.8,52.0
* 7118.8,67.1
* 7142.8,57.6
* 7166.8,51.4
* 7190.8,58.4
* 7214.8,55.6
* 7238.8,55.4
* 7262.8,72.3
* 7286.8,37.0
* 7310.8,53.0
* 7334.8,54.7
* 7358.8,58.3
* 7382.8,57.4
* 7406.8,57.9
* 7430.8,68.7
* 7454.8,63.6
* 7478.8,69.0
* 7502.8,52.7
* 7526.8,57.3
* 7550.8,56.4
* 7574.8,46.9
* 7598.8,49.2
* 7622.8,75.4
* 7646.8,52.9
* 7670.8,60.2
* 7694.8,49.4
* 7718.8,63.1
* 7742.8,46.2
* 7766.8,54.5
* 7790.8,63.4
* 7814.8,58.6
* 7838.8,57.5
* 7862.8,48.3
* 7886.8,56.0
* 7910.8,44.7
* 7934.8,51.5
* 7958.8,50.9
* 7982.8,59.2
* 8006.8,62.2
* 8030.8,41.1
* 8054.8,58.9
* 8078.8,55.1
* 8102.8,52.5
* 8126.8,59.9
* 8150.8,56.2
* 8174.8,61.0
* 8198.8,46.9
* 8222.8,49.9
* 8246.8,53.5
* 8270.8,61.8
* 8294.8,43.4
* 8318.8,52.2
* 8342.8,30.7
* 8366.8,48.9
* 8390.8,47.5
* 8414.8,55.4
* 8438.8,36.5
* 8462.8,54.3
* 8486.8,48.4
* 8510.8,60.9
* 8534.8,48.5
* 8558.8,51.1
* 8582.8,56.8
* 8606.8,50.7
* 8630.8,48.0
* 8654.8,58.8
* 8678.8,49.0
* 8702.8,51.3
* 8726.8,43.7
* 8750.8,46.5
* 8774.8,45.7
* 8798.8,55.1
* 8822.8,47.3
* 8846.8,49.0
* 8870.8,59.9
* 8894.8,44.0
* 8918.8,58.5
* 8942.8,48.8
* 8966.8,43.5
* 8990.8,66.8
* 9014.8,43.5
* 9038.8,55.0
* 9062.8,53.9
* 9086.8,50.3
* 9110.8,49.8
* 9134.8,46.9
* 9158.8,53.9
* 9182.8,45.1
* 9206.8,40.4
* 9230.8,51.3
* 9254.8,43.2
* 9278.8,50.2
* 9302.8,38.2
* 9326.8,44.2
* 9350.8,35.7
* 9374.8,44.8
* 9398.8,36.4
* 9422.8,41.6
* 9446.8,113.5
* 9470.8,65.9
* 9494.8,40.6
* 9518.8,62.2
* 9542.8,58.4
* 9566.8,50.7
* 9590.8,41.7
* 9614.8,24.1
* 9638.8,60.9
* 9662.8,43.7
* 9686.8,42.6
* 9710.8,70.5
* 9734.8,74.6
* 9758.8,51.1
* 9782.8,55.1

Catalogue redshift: 0.106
